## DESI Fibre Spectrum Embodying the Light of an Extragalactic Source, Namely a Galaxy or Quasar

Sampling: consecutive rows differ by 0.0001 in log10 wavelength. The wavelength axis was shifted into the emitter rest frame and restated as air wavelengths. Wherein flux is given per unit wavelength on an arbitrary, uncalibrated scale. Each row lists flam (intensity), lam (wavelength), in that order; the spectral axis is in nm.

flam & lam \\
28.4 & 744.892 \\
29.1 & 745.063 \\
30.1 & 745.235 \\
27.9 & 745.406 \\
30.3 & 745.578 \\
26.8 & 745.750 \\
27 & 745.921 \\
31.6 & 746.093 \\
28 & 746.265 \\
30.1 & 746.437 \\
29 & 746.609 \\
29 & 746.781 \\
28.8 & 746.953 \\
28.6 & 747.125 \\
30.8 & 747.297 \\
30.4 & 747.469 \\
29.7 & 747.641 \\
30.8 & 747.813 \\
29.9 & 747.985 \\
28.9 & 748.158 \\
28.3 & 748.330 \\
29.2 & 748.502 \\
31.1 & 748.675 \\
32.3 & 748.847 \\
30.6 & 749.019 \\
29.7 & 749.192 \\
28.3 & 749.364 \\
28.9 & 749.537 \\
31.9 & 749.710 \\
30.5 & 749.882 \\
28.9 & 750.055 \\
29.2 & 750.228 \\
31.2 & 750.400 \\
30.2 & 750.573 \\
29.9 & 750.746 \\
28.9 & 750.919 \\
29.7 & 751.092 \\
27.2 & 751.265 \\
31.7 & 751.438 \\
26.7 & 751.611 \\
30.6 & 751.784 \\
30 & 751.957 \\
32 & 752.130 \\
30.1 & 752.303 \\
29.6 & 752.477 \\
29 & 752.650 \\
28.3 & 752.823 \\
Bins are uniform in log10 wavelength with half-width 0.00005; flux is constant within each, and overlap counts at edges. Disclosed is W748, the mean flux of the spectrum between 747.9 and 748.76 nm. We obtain 29.5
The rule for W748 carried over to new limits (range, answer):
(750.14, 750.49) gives 30.2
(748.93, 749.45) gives 29.6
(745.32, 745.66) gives 29.1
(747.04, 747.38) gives 29.7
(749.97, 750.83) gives 29.9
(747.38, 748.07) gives 30.2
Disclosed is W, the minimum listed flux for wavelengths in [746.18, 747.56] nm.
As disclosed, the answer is 28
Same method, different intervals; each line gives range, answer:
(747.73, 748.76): 28.3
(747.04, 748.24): 28.6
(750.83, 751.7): 26.7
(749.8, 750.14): 28.9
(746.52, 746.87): 29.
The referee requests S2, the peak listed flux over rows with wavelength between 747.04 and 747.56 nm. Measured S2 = 30.8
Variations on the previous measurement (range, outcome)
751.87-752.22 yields 32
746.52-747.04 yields 29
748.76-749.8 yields 32.3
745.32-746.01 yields 30.3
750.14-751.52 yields 31.7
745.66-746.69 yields 31.6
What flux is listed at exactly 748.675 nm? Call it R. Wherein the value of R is 31.1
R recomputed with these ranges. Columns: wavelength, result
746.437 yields 30.1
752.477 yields 29.6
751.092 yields 29.7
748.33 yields 28.3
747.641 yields 29.7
